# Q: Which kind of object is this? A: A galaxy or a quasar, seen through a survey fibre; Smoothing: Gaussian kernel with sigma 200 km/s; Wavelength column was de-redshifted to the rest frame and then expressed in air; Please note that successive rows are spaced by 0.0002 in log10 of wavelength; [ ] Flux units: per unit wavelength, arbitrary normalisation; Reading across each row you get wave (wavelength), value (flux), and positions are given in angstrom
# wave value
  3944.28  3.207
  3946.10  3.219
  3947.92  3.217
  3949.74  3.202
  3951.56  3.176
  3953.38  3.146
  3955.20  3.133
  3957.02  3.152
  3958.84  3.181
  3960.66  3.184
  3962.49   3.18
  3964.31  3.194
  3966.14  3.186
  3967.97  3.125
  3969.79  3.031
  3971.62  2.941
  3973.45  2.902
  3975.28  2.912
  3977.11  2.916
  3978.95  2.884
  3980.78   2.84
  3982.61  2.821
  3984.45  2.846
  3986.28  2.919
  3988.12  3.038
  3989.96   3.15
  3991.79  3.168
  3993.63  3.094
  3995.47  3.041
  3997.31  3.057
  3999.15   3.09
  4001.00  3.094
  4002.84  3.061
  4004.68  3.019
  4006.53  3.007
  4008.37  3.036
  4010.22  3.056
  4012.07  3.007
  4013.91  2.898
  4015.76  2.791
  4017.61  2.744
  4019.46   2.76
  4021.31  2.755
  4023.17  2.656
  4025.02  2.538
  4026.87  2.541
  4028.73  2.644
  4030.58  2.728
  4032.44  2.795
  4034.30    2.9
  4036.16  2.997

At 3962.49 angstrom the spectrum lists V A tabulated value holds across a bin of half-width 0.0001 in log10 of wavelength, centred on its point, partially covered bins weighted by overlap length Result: 3.18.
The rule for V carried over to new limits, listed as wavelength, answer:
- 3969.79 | 3.031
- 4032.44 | 2.795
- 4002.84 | 3.061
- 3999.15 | 3.09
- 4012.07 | 3.007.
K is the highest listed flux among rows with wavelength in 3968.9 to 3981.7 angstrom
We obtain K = 3.031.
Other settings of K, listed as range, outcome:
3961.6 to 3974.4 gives 3.194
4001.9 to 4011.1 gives 3.061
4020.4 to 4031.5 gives 2.755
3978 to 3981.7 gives 2.884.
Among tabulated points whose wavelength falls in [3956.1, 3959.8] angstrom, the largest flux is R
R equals 3.181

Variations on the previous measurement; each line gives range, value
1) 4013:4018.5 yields 2.898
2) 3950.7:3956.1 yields 3.176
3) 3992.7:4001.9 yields 3.094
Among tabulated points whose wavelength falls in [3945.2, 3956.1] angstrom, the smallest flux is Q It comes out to 3.133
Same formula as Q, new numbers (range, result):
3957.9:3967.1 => 3.18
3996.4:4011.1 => 3.007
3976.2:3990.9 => 2.821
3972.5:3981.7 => 2.84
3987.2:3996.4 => 3.038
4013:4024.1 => 2.656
